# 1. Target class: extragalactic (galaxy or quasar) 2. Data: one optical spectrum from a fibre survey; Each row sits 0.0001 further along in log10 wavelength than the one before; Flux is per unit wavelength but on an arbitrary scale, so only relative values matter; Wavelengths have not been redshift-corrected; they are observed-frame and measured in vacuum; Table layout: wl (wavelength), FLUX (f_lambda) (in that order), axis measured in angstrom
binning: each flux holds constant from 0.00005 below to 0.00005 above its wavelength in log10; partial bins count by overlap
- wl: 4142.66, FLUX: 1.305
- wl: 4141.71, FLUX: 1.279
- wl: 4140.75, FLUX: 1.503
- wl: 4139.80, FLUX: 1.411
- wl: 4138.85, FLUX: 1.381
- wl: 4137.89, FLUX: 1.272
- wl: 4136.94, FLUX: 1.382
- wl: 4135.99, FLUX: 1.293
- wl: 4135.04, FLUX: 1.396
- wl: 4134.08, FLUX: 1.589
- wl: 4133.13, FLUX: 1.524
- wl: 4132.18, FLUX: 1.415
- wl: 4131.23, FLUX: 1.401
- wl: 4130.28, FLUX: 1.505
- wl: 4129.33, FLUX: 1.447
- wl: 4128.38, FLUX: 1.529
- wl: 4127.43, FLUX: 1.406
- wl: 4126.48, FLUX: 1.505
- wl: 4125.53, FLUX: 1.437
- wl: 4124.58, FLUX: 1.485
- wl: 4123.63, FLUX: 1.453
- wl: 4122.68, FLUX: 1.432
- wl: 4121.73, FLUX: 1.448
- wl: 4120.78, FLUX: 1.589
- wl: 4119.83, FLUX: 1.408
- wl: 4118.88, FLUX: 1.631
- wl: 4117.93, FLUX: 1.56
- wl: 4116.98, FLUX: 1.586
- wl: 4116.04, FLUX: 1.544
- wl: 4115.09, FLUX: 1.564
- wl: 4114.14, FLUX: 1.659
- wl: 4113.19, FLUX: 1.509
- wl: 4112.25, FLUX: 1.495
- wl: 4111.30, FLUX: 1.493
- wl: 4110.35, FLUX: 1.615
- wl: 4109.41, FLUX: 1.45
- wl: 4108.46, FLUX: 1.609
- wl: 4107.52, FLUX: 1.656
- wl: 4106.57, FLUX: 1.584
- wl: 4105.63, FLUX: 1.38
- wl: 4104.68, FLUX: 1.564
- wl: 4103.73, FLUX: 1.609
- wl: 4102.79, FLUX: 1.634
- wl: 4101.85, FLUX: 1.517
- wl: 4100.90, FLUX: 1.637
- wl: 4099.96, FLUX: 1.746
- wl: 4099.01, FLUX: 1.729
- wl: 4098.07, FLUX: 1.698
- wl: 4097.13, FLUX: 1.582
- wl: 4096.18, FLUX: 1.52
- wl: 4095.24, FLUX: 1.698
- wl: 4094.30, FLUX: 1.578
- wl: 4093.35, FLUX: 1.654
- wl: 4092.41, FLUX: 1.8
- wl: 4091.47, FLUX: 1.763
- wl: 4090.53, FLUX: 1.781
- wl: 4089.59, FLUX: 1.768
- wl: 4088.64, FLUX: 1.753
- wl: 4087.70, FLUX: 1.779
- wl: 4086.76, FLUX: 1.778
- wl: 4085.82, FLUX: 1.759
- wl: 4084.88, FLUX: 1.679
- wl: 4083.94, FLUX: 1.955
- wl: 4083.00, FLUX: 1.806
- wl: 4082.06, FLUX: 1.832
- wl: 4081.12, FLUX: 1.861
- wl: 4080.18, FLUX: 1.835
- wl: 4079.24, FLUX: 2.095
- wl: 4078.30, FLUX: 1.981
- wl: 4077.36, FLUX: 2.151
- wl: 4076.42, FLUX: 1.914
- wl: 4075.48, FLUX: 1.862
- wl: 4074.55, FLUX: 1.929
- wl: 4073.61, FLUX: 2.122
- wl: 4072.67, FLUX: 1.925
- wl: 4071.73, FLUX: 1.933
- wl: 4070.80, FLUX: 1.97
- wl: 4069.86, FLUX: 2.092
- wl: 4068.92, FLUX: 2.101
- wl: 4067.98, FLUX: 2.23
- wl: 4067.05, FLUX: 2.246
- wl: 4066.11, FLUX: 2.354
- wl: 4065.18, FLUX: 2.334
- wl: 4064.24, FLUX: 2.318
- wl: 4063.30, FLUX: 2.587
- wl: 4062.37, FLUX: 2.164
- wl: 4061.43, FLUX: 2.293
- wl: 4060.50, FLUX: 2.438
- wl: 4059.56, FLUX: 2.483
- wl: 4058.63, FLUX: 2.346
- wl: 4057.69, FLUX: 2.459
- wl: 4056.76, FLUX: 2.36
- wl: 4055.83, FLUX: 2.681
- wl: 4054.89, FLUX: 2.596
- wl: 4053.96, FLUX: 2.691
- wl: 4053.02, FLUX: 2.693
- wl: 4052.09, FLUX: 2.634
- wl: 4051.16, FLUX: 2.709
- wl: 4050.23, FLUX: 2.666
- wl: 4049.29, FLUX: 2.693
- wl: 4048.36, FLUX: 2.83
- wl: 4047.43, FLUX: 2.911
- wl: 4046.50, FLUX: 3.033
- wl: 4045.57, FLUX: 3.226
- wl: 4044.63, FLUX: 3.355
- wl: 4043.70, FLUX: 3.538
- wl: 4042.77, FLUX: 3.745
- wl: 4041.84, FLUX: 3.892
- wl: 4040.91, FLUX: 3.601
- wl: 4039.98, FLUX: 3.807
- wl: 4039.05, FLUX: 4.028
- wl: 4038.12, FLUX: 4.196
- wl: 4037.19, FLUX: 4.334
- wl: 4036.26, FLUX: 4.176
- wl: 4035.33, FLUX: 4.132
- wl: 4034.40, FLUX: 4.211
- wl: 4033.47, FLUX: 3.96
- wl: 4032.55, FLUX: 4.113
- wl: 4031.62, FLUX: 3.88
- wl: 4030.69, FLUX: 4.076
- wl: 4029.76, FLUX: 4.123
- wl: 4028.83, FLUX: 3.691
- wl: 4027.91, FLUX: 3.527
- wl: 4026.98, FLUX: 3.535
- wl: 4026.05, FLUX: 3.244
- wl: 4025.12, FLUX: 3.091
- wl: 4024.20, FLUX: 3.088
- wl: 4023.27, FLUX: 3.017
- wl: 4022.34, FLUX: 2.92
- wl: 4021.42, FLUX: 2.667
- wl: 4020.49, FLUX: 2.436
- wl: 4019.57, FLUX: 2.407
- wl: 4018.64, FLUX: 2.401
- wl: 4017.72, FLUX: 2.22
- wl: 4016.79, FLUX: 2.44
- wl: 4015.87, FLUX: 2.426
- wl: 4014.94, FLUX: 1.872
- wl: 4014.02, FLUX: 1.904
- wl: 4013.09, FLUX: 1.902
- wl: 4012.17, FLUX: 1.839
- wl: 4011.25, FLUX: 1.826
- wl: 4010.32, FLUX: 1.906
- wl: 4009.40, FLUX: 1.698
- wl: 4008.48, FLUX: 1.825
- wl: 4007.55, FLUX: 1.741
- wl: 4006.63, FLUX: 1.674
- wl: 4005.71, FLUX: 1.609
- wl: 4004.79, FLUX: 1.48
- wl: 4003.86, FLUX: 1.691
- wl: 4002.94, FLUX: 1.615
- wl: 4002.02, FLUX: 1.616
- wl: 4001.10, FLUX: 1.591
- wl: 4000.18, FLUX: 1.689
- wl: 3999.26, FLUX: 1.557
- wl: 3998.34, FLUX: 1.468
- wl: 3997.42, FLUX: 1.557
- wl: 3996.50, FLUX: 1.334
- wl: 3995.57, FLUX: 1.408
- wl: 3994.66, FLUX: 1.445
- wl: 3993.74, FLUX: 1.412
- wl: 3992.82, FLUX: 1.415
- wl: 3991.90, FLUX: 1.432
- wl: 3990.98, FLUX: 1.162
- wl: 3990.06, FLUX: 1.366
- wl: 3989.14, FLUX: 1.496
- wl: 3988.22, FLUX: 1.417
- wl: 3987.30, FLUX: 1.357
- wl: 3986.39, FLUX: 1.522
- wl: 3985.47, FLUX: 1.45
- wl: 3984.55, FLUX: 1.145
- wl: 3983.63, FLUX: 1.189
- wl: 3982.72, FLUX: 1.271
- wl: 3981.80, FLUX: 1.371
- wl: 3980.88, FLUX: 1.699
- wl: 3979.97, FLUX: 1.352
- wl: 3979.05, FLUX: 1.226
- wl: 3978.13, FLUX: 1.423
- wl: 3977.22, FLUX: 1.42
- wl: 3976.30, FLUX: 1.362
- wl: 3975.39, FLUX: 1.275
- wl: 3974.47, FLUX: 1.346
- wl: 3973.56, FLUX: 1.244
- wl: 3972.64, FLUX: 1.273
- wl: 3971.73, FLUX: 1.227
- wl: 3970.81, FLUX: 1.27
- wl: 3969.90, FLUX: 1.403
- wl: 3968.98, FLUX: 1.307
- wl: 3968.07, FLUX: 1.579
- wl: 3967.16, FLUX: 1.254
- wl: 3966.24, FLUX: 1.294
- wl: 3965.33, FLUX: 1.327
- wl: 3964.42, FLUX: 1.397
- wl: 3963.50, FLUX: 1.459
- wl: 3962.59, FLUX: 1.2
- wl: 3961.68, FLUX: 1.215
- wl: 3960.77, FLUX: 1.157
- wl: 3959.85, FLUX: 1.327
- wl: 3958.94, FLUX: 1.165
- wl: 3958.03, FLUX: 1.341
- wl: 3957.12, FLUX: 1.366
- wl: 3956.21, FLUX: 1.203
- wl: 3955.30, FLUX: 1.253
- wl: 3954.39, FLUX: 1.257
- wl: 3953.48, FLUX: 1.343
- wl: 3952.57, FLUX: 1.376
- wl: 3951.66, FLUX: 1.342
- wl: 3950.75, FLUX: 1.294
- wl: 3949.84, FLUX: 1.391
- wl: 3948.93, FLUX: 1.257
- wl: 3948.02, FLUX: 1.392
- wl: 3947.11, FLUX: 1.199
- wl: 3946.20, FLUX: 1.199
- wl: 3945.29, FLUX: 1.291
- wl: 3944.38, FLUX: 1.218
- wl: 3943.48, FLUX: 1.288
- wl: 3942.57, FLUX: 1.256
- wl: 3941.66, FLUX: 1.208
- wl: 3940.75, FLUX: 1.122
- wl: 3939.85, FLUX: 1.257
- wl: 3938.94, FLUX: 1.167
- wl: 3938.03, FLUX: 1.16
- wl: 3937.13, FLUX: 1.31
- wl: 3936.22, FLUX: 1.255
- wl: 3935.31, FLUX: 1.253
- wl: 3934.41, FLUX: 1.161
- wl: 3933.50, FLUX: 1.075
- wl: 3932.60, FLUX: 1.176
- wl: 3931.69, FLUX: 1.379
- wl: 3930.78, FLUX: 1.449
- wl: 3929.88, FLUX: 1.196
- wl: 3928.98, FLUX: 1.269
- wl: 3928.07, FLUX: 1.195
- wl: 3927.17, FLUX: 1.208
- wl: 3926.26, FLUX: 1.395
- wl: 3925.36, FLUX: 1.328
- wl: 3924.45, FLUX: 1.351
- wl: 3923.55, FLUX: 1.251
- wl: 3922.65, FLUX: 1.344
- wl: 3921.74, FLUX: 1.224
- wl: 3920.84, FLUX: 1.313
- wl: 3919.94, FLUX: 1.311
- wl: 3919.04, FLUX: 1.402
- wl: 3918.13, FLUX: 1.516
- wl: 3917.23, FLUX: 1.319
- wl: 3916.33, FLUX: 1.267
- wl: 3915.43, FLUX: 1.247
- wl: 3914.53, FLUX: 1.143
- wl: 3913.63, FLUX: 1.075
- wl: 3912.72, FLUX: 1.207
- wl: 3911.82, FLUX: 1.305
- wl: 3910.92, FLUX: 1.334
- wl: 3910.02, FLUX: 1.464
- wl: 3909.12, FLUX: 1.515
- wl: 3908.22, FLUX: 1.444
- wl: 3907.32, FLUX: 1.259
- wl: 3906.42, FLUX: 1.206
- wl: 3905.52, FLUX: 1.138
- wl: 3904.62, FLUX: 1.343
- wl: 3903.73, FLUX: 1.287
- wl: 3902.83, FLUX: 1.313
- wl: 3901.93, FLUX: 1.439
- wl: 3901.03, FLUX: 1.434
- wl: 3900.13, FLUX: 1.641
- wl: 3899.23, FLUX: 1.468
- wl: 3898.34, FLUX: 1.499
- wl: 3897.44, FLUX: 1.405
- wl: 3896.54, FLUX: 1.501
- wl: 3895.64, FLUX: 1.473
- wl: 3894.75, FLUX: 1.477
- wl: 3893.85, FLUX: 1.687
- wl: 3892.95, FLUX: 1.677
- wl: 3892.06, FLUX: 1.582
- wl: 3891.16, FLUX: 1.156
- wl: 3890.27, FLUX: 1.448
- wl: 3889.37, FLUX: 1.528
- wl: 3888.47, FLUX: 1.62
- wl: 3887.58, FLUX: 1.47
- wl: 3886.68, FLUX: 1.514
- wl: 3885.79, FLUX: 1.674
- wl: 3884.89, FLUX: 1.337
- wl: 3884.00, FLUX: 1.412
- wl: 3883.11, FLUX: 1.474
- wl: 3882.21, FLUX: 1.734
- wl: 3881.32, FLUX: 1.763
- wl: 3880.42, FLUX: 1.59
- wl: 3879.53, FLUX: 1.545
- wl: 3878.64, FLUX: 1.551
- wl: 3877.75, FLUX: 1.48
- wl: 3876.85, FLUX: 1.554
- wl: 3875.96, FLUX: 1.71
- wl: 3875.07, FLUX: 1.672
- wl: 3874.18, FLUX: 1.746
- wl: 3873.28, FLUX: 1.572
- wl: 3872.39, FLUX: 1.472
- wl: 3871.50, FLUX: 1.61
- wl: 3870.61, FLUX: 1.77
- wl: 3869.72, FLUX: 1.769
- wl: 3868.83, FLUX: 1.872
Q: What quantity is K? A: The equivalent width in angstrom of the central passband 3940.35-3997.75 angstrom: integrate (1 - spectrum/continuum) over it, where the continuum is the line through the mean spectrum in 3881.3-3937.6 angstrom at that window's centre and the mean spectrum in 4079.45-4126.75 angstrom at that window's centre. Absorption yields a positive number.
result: 5.0 angstrom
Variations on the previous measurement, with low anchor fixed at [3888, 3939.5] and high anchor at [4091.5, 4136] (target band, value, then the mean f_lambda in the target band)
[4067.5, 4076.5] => -3.0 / 2.01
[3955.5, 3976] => 1.4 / 1.3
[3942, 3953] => 0.7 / 1.29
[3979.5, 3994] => 0.4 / 1.38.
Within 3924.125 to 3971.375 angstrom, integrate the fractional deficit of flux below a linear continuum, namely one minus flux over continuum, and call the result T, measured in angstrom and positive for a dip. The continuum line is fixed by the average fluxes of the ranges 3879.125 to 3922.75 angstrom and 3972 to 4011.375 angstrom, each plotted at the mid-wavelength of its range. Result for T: 5.4 angstrom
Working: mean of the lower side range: 1.42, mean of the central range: 1.28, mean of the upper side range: 1.47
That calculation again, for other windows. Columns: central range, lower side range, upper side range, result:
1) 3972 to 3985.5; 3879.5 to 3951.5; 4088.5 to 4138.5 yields 0.8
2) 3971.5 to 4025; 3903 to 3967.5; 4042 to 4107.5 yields -0.5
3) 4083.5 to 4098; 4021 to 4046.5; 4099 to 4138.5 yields 3.3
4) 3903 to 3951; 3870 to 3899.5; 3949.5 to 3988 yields 5.4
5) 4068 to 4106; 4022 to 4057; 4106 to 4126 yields 7.4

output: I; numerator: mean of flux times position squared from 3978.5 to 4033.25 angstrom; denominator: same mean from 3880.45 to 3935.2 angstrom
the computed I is 1.57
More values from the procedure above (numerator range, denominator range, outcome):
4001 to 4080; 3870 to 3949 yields 2.05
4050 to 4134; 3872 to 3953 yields 1.47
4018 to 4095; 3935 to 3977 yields 2.18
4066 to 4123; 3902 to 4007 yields 1.40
